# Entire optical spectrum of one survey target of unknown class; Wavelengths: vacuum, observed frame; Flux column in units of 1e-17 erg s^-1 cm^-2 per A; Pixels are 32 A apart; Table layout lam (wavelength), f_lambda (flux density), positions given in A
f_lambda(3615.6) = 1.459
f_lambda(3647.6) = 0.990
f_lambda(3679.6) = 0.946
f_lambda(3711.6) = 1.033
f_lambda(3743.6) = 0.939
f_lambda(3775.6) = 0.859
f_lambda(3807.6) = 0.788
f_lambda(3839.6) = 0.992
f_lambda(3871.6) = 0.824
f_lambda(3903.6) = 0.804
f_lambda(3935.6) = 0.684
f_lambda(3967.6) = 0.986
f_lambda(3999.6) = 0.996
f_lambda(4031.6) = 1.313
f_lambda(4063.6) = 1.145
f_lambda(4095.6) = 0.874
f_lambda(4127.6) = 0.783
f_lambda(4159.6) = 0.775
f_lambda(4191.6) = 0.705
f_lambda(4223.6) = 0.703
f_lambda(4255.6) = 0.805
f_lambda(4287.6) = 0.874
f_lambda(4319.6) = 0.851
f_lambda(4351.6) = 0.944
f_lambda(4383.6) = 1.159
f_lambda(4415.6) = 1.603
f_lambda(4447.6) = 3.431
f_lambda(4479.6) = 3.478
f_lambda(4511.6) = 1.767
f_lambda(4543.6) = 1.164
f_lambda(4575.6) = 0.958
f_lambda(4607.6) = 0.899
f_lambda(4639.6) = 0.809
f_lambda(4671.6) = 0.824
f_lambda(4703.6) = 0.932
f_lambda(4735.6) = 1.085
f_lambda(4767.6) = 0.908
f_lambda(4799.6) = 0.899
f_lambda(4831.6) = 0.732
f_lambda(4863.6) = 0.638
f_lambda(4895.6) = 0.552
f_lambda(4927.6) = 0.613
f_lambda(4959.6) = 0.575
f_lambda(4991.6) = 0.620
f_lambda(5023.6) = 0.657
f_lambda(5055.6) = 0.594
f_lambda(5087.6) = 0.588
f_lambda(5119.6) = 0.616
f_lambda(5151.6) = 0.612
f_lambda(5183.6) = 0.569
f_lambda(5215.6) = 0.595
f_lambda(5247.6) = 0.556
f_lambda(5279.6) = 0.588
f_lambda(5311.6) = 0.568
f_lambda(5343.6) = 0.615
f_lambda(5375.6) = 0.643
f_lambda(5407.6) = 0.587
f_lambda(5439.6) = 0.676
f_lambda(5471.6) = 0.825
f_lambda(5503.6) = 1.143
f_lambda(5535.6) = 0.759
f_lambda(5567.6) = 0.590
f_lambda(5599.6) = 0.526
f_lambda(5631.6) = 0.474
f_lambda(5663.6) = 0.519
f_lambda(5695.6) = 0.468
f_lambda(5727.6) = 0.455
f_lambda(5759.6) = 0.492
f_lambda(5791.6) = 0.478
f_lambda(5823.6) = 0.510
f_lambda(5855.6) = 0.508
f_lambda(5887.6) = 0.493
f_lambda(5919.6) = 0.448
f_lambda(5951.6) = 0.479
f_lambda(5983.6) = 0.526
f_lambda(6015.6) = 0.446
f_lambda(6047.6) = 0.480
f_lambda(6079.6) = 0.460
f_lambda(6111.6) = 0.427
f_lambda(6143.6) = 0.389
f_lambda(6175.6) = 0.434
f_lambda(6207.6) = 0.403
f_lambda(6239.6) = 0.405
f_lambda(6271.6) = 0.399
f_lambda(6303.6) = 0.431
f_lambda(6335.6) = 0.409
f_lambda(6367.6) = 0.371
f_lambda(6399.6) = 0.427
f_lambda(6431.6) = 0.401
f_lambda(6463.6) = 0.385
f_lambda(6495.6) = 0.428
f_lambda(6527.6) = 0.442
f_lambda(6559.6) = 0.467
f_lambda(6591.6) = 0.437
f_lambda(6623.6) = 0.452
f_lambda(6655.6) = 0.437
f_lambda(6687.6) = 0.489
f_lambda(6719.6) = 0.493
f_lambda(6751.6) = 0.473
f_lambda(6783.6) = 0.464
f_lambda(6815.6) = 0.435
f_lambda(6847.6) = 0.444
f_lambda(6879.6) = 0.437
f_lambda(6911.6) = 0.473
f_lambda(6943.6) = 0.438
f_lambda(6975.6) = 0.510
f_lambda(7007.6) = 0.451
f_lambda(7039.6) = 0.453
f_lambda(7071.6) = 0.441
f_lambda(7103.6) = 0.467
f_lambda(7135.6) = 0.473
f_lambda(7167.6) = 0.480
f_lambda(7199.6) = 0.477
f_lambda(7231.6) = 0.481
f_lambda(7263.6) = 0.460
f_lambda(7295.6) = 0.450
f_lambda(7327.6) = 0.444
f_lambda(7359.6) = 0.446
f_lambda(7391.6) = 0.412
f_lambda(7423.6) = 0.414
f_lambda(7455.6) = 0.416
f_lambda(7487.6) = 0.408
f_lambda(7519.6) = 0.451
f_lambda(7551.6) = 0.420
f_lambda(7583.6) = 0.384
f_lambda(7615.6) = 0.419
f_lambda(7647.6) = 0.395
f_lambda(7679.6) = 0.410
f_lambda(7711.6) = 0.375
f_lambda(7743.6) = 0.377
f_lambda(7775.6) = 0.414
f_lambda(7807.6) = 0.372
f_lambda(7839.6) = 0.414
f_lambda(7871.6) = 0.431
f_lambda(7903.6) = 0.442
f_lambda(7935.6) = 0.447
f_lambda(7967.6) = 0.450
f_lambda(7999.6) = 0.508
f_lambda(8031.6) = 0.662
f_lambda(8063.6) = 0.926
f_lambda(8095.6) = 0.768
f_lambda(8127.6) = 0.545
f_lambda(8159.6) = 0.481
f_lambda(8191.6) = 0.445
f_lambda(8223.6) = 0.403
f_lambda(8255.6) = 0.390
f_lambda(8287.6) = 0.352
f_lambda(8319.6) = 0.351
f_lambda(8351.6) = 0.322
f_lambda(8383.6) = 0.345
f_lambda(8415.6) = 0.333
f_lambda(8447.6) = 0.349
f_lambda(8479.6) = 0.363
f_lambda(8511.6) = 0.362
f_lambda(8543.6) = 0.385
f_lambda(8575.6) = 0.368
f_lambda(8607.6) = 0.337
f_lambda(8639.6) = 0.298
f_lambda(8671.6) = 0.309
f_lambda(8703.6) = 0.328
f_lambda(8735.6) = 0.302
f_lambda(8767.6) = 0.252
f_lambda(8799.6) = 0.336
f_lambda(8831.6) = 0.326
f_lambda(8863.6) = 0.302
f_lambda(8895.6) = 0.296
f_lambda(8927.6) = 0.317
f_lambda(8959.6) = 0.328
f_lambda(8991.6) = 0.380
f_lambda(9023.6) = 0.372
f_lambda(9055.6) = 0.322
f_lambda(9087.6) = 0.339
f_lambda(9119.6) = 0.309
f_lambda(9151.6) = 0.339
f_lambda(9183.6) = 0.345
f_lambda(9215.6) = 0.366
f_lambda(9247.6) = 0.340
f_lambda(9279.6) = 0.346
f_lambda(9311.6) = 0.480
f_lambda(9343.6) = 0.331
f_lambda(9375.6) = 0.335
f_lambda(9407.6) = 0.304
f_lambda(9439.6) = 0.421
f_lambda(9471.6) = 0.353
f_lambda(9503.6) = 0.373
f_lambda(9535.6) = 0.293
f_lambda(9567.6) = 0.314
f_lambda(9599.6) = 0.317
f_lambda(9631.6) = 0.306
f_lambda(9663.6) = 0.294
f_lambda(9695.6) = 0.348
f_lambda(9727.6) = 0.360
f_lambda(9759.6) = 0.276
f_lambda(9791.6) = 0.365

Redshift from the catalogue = 1.88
